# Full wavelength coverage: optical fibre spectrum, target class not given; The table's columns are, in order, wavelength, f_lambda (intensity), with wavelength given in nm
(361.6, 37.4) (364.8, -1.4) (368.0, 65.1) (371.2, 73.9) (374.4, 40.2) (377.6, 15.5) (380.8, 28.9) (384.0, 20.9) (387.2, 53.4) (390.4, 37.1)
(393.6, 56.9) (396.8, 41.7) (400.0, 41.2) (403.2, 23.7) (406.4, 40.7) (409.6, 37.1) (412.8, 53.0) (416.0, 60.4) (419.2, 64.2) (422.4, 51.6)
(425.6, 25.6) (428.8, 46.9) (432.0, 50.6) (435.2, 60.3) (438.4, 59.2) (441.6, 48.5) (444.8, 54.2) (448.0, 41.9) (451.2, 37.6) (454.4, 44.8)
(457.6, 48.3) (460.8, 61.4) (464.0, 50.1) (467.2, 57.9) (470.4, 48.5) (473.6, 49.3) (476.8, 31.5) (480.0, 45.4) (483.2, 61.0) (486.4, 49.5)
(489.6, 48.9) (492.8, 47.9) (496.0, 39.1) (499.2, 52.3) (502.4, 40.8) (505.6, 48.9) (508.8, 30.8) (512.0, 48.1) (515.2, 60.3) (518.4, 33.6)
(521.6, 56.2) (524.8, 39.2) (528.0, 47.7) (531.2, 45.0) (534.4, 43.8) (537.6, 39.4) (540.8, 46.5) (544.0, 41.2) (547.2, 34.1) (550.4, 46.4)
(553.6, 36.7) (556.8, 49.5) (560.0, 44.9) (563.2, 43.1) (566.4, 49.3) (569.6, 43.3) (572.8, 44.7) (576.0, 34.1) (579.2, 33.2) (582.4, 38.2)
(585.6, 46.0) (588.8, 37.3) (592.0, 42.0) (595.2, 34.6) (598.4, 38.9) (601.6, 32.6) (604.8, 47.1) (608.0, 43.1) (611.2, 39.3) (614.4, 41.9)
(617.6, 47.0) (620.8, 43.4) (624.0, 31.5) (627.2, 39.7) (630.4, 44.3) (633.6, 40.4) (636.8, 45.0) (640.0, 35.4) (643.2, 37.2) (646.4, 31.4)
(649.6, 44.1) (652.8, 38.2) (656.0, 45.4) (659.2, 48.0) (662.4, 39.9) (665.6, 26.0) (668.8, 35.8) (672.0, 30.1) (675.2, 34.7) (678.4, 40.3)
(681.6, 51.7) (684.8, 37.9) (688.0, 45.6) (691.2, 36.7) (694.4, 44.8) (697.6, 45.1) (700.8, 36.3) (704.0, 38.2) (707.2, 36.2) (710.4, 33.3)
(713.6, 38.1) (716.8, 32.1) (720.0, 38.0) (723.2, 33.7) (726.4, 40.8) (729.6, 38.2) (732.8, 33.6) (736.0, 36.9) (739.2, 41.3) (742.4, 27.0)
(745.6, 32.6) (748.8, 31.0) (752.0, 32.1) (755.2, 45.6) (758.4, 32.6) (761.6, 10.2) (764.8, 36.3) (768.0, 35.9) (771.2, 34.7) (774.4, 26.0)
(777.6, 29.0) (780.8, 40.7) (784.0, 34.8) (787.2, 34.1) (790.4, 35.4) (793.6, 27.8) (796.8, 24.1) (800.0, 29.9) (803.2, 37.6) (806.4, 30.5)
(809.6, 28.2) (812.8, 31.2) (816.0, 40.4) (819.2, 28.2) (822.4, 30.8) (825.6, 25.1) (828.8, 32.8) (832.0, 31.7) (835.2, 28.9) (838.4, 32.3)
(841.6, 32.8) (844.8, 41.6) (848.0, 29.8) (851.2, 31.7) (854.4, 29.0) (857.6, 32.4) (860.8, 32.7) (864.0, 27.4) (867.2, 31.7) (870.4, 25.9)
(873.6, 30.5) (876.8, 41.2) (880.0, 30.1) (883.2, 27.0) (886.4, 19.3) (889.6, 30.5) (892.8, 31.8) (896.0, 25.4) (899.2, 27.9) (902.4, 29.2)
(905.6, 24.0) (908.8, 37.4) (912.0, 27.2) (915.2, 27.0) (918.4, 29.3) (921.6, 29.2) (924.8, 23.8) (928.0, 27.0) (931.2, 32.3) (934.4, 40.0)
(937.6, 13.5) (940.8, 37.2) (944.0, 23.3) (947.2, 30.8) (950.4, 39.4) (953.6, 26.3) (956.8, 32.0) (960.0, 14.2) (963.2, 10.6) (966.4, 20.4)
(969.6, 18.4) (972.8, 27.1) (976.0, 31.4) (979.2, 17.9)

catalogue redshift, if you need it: 0.039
